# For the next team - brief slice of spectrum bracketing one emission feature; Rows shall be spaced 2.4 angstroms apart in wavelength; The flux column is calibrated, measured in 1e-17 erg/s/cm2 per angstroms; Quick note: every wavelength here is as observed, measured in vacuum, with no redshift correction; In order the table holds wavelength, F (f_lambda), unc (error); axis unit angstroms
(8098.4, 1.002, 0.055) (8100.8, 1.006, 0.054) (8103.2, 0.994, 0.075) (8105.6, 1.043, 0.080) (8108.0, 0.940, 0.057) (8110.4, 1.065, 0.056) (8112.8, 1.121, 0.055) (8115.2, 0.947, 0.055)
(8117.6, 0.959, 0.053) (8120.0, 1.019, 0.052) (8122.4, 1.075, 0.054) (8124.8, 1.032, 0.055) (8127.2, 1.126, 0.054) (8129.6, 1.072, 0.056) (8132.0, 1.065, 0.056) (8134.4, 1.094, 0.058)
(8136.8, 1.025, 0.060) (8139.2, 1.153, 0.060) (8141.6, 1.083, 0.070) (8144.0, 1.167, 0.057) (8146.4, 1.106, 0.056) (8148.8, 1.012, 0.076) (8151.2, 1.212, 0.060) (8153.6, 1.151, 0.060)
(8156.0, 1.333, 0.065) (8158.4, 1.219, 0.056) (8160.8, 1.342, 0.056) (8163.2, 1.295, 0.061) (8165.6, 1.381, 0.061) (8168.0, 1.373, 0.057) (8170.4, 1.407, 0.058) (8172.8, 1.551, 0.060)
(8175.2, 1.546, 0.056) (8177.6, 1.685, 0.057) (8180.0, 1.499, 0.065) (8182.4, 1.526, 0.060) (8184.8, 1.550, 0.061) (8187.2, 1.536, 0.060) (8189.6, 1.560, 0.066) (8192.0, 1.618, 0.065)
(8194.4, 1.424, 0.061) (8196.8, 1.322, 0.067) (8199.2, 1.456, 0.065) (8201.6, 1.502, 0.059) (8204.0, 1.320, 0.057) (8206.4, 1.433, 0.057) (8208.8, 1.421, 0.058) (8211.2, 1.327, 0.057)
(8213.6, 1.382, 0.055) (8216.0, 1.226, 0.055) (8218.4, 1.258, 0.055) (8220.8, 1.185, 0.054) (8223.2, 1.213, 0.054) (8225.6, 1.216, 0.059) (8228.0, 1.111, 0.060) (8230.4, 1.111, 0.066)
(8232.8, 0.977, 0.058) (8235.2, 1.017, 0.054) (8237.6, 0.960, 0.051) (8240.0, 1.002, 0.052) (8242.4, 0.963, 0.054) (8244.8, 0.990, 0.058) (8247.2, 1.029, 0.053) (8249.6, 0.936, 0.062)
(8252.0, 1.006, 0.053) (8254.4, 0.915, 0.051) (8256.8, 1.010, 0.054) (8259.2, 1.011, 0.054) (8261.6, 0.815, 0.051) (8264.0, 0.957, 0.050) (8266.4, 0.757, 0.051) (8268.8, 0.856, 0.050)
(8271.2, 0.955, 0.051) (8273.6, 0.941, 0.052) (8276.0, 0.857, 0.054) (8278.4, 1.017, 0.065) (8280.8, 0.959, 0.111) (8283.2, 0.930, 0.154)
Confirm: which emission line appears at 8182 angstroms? Mg II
